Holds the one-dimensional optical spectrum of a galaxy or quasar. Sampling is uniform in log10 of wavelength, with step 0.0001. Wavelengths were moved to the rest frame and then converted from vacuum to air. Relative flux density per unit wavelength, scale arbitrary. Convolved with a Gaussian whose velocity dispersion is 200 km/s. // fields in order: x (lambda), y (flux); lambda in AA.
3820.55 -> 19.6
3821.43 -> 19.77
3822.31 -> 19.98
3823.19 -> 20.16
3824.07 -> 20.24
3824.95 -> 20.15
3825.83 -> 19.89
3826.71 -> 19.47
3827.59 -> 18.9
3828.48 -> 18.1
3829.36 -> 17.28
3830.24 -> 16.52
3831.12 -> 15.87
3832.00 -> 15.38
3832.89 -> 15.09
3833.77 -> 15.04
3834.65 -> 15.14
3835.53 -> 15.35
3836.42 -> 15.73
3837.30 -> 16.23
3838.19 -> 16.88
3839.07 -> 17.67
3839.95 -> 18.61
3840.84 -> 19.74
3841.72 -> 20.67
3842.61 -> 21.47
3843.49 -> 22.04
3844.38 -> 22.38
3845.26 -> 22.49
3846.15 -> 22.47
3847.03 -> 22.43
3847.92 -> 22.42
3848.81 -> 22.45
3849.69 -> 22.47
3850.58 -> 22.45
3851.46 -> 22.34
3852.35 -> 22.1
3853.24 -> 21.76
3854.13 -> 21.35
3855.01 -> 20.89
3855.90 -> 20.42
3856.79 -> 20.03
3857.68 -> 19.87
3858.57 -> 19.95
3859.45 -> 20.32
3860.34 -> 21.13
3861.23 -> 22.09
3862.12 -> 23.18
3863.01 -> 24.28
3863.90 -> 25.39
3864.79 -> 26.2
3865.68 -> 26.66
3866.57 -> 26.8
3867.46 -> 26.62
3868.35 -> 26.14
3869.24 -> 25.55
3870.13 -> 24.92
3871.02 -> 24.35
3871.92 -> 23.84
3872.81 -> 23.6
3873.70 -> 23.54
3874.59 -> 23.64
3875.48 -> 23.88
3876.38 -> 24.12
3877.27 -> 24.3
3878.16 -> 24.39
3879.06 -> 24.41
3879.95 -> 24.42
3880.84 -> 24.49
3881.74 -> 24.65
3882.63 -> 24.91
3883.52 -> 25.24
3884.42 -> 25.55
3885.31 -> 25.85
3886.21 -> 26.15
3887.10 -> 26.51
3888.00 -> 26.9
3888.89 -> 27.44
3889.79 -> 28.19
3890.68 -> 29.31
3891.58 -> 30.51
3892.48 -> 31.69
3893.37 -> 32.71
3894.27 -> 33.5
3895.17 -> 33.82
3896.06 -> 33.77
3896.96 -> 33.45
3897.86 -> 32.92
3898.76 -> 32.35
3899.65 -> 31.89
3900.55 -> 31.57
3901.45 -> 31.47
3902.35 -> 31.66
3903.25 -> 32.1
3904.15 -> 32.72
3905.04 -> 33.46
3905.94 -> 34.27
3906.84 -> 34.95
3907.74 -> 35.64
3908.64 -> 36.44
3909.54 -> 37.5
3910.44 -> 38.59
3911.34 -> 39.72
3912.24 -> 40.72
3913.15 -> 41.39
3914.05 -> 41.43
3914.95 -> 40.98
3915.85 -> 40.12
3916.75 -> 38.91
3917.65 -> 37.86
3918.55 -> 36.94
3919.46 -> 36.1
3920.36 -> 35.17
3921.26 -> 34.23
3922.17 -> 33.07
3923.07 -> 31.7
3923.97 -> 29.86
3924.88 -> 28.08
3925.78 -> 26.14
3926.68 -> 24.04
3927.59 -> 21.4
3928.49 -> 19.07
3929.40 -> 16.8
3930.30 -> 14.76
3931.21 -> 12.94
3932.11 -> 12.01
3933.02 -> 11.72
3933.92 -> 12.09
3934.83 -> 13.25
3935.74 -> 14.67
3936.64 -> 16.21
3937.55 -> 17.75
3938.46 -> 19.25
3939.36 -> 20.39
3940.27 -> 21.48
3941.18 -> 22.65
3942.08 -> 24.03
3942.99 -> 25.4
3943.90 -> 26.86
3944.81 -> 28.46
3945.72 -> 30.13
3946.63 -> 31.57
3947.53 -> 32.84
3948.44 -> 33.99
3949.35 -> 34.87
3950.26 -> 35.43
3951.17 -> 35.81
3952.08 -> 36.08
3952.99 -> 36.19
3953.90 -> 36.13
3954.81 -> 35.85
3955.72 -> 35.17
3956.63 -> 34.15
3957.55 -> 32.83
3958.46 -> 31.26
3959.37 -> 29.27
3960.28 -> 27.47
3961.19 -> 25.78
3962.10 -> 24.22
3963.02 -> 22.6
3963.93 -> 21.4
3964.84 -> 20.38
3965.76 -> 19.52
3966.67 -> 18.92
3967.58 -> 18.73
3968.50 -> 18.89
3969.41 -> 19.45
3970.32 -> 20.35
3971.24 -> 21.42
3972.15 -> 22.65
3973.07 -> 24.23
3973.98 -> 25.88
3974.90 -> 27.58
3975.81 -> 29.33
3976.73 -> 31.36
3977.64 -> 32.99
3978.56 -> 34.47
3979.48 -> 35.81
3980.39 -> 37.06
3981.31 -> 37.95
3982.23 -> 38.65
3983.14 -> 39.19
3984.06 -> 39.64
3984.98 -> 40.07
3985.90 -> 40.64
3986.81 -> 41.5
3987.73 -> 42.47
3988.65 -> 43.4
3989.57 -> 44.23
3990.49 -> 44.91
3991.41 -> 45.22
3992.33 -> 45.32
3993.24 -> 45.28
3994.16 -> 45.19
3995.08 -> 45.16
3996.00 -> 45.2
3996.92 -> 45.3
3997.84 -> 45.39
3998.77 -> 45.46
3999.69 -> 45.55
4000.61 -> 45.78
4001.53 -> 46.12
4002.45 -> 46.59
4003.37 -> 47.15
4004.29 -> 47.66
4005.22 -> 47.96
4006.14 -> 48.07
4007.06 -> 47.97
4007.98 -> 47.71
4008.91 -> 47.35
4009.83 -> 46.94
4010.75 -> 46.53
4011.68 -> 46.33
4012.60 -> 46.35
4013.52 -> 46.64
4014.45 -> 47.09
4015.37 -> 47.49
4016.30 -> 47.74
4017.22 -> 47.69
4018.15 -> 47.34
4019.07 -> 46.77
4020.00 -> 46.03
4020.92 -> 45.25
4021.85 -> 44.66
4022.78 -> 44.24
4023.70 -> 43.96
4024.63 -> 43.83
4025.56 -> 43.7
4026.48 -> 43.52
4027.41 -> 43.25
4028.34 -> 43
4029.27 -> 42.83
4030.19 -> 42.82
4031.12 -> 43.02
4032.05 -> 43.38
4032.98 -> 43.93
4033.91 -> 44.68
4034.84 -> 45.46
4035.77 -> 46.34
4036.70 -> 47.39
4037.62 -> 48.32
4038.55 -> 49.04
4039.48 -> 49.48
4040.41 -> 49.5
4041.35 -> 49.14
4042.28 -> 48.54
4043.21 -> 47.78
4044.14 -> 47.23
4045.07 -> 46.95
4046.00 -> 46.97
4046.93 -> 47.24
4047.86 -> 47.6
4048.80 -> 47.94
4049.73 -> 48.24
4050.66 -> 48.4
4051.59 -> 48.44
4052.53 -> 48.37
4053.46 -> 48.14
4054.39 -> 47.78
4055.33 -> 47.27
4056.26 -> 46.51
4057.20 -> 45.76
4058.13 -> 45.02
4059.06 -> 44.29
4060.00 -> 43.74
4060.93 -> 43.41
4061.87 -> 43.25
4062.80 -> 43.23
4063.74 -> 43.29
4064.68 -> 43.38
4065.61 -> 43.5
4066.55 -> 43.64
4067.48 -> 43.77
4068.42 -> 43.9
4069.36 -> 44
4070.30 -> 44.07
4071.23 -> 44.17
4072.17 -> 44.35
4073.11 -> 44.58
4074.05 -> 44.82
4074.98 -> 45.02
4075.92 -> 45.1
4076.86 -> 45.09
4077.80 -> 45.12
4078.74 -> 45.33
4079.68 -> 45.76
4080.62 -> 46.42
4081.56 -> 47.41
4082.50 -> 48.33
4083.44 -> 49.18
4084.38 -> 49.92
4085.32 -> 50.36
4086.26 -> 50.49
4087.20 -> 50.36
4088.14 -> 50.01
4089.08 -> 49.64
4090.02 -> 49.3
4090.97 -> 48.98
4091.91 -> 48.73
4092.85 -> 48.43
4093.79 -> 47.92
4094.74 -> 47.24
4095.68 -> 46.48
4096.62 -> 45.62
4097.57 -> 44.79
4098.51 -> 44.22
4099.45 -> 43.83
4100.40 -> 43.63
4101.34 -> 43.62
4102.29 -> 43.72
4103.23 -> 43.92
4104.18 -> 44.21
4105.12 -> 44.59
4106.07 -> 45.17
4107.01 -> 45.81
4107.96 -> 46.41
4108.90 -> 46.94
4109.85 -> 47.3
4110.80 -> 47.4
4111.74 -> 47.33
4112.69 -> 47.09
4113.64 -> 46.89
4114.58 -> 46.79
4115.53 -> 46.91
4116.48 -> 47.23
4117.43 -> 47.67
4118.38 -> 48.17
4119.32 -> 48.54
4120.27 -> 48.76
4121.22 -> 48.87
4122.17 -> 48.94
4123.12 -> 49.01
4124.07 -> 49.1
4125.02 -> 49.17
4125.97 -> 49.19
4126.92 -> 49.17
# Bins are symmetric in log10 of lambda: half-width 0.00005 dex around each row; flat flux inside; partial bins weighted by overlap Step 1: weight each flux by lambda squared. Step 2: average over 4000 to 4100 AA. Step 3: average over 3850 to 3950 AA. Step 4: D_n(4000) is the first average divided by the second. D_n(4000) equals 1.8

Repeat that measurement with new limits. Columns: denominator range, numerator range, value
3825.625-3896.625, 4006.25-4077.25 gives 2.18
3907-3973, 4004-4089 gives 1.76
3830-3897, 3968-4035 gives 1.90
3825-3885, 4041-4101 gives 2.39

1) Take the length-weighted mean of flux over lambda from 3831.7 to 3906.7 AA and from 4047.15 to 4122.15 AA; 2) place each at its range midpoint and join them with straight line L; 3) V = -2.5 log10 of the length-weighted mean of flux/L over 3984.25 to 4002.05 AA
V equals -0.19 mag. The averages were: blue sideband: 24.7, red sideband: 46.4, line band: 44.3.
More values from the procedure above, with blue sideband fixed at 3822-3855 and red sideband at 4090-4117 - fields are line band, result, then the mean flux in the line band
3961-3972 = 0.47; 20.9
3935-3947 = 0.30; 22.7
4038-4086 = -0.11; 46.3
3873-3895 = -0.11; 26.6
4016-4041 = -0.18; 45.4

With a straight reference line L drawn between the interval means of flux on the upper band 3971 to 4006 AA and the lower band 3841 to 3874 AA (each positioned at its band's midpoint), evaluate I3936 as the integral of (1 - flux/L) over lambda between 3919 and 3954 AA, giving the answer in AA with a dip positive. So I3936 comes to 8.3 AA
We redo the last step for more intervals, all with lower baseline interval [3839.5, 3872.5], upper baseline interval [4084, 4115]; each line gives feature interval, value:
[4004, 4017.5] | -3.3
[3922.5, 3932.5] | 2.7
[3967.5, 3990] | 1.6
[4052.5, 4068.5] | -0.7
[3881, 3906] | -3.4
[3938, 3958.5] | 0.9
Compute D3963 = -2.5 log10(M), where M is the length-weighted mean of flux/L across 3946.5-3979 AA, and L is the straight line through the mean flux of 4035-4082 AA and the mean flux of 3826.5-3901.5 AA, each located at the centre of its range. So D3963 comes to 0.23 mag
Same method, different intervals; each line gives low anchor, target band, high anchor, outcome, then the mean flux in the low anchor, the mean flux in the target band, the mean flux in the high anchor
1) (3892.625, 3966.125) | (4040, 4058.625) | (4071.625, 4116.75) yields -0.14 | 29.5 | 47.6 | 46.6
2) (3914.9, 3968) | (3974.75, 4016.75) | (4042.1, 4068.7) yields -0.20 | 26.8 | 43.2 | 46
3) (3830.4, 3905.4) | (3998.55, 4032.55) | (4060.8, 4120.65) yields -0.18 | 24.4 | 45.8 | 46.2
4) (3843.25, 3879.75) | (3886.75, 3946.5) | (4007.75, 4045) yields 0.05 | 23.2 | 29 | 46.1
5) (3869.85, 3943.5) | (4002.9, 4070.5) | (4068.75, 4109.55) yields -0.13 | 28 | 46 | 46.3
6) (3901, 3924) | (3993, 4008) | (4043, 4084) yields -0.11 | 36.2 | 46.3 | 45.8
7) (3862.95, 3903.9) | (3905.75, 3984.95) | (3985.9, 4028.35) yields 0.25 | 27.6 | 28.8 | 45.6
